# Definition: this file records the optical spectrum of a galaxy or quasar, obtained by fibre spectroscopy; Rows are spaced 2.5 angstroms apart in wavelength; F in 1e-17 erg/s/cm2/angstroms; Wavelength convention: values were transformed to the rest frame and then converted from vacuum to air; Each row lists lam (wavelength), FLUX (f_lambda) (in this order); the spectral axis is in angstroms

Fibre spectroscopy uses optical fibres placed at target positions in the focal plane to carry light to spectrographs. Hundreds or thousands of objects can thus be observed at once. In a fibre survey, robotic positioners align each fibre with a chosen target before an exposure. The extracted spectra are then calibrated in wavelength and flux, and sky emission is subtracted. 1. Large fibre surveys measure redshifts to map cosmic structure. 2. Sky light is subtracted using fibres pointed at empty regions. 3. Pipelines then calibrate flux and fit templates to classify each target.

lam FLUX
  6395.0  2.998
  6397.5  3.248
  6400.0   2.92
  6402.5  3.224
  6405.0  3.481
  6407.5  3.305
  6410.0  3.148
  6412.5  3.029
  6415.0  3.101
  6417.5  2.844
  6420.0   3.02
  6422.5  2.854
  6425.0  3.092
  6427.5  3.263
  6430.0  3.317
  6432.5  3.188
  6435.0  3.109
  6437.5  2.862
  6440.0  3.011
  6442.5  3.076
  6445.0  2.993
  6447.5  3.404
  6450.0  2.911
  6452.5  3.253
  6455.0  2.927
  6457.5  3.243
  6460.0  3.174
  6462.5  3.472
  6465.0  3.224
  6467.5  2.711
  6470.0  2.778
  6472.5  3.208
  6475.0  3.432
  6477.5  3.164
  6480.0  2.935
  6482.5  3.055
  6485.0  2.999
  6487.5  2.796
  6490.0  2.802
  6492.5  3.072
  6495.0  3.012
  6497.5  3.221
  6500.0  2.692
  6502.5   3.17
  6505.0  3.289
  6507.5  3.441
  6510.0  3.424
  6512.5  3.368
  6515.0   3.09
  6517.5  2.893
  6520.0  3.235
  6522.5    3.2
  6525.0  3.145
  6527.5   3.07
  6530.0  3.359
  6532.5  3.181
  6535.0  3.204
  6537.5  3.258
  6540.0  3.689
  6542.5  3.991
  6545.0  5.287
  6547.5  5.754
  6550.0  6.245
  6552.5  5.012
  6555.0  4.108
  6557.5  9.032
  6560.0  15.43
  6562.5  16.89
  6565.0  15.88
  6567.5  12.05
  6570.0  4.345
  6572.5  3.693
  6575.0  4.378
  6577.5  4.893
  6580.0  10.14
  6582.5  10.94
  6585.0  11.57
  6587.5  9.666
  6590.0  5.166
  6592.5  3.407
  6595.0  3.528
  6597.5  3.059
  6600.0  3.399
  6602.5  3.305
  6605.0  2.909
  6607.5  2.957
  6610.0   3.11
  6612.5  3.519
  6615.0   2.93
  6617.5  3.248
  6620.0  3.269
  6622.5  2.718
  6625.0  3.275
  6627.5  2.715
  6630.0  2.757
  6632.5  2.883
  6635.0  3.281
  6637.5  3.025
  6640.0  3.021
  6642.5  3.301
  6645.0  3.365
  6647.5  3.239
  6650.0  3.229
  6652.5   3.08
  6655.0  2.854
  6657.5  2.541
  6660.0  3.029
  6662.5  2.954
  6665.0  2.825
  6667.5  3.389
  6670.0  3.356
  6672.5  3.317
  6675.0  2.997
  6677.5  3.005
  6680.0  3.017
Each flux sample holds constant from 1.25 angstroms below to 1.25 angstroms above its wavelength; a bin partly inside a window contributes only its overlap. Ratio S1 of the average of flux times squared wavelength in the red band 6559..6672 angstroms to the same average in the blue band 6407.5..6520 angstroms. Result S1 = 1.67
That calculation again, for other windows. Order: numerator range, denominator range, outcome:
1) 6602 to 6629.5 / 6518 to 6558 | 0.75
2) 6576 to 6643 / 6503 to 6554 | 1.19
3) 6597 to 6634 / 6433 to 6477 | 1.04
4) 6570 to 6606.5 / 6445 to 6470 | 1.88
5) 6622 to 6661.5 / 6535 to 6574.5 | 0.42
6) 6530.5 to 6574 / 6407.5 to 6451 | 2.38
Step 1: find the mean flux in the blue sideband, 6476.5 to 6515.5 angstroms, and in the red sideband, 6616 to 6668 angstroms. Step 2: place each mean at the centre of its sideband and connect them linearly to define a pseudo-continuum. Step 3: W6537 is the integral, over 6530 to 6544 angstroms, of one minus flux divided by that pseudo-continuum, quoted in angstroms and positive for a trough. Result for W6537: -1.9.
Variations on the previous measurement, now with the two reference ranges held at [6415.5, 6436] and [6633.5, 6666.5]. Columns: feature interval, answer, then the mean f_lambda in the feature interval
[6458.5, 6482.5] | -0.30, 3.12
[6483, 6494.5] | 0.55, 2.93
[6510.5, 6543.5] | -2.23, 3.28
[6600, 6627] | -0.55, 3.13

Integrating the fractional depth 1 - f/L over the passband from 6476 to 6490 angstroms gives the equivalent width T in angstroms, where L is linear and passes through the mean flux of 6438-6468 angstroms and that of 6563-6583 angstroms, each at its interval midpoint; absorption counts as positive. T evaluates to 4.6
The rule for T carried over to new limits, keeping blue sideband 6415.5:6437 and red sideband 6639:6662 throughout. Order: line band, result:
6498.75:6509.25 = -0.29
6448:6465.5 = -0.58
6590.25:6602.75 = -1.69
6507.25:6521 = -0.68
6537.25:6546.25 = -3.14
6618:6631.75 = 0.49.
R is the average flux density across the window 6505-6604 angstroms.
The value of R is 5.77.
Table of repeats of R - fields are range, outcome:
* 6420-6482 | 3.11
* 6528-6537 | 3.23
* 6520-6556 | 4.01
